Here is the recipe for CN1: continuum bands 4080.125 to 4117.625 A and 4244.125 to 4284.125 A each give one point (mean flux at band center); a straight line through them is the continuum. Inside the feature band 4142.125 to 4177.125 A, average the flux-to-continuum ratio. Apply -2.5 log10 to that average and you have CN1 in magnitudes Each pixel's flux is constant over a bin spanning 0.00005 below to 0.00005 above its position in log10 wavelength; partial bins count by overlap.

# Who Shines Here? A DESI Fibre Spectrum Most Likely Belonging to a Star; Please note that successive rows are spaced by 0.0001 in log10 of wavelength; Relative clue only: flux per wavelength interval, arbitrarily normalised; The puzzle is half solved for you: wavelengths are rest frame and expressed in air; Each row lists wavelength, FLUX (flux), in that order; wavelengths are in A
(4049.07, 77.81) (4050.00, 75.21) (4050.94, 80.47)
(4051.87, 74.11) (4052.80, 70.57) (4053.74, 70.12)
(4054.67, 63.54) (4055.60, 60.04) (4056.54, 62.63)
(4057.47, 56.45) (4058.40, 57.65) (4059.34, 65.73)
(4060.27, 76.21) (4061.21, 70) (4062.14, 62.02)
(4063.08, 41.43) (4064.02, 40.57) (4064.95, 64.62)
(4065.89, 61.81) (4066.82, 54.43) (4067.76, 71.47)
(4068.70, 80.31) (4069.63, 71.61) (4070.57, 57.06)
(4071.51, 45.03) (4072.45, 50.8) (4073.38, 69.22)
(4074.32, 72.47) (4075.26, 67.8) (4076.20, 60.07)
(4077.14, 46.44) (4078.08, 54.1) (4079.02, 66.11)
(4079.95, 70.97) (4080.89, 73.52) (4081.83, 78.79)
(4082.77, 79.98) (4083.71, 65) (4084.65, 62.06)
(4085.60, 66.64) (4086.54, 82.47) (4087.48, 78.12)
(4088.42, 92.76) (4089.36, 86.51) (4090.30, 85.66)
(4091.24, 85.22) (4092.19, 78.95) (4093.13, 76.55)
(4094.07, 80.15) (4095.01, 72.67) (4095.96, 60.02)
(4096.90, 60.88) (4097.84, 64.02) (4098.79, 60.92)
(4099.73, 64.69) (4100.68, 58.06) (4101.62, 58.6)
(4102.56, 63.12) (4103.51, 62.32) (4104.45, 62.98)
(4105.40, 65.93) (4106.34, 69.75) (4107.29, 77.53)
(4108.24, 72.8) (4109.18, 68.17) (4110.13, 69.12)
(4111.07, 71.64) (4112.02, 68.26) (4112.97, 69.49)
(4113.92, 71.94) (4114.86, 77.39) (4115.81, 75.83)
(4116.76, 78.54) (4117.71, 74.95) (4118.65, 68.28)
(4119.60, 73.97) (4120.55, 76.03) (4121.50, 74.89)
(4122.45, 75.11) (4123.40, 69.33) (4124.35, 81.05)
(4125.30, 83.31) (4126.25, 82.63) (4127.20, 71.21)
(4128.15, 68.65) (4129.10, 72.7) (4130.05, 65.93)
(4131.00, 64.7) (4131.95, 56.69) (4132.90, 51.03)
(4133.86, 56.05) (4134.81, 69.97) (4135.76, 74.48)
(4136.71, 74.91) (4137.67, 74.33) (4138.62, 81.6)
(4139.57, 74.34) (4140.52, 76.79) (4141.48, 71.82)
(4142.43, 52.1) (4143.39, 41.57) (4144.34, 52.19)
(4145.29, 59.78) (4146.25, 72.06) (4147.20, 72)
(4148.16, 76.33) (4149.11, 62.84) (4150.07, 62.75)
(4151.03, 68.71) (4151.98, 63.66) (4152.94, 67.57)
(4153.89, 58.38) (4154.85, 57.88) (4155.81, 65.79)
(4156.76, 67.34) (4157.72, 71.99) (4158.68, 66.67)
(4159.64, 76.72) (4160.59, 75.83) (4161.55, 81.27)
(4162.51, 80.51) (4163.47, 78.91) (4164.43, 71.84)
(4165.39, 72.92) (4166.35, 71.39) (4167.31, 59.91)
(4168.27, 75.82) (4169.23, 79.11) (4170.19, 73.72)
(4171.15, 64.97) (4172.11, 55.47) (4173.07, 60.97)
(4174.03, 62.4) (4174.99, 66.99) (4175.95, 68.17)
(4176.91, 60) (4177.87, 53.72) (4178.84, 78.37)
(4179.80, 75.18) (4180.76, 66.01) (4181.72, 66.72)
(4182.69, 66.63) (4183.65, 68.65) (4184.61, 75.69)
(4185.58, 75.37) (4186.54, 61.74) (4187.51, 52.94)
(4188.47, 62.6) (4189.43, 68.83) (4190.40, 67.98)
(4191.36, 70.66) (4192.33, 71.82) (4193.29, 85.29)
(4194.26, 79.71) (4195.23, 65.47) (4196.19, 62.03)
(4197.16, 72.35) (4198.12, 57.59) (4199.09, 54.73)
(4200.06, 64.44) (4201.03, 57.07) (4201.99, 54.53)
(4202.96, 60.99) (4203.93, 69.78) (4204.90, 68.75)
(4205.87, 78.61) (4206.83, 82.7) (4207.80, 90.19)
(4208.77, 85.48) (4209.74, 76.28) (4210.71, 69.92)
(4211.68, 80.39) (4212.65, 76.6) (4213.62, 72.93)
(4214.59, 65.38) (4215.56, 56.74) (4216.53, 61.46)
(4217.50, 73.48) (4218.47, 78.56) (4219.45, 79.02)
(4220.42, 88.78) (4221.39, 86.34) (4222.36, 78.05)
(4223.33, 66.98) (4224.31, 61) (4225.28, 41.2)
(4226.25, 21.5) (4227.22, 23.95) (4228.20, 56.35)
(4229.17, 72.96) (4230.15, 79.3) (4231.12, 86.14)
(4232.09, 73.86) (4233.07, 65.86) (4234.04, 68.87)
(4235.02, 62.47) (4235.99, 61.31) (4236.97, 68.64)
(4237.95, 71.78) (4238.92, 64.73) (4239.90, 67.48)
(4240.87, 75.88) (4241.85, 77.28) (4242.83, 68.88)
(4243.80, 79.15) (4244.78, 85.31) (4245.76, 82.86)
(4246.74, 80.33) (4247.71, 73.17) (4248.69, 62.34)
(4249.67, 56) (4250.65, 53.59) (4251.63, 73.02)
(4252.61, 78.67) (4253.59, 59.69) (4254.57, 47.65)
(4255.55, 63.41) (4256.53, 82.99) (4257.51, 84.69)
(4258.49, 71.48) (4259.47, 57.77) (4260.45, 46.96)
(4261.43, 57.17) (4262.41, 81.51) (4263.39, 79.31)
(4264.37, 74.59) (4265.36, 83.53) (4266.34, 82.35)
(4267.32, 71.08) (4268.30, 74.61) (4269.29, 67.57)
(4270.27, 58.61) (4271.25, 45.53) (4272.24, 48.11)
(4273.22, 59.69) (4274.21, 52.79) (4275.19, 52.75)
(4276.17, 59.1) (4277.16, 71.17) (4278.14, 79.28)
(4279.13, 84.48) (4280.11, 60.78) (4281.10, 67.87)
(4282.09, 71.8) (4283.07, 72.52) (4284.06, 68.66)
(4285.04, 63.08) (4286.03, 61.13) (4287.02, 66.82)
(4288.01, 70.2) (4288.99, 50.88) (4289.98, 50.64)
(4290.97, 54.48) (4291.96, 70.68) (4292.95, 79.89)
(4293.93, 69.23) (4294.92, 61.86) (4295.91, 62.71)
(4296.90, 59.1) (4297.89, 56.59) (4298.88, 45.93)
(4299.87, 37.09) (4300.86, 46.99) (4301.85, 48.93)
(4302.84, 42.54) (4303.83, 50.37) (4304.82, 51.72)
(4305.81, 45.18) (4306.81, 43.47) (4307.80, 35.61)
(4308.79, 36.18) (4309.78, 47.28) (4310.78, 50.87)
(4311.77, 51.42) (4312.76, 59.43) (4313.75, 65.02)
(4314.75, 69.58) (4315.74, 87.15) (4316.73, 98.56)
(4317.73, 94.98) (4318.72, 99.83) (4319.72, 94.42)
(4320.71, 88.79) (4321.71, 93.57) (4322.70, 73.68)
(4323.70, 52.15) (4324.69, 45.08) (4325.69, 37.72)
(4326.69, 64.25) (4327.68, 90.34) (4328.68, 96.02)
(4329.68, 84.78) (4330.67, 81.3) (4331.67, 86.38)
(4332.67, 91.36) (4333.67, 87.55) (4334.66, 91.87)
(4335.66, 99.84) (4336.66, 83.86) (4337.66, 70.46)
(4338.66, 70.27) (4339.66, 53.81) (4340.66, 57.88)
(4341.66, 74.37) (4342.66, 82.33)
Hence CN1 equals 0.05 mag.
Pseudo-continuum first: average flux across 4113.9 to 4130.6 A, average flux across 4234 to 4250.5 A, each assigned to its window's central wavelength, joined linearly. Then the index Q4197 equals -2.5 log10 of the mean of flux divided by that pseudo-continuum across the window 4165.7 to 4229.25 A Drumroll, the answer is 0.07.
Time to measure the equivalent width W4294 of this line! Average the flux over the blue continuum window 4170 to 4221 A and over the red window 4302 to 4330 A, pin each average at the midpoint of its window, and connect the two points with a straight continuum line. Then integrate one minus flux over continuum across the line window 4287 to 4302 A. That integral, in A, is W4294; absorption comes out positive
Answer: 1.8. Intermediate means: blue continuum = 69.2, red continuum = 65.8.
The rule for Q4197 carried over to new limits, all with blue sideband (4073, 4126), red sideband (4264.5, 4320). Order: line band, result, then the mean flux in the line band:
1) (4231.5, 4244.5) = -0.08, 70.1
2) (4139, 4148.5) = 0.07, 64.9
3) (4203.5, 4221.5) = -0.15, 75.7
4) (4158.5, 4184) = -0.03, 69.6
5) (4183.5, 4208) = -0.02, 68.2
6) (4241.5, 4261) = -0.08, 69.2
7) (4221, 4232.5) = 0.06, 62.1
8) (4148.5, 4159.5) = 0.05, 65.4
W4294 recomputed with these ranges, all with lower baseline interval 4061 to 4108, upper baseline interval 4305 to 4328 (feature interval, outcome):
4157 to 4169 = -1.3 A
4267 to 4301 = 2.0 A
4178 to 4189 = -0.2 A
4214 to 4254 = -1.0 A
